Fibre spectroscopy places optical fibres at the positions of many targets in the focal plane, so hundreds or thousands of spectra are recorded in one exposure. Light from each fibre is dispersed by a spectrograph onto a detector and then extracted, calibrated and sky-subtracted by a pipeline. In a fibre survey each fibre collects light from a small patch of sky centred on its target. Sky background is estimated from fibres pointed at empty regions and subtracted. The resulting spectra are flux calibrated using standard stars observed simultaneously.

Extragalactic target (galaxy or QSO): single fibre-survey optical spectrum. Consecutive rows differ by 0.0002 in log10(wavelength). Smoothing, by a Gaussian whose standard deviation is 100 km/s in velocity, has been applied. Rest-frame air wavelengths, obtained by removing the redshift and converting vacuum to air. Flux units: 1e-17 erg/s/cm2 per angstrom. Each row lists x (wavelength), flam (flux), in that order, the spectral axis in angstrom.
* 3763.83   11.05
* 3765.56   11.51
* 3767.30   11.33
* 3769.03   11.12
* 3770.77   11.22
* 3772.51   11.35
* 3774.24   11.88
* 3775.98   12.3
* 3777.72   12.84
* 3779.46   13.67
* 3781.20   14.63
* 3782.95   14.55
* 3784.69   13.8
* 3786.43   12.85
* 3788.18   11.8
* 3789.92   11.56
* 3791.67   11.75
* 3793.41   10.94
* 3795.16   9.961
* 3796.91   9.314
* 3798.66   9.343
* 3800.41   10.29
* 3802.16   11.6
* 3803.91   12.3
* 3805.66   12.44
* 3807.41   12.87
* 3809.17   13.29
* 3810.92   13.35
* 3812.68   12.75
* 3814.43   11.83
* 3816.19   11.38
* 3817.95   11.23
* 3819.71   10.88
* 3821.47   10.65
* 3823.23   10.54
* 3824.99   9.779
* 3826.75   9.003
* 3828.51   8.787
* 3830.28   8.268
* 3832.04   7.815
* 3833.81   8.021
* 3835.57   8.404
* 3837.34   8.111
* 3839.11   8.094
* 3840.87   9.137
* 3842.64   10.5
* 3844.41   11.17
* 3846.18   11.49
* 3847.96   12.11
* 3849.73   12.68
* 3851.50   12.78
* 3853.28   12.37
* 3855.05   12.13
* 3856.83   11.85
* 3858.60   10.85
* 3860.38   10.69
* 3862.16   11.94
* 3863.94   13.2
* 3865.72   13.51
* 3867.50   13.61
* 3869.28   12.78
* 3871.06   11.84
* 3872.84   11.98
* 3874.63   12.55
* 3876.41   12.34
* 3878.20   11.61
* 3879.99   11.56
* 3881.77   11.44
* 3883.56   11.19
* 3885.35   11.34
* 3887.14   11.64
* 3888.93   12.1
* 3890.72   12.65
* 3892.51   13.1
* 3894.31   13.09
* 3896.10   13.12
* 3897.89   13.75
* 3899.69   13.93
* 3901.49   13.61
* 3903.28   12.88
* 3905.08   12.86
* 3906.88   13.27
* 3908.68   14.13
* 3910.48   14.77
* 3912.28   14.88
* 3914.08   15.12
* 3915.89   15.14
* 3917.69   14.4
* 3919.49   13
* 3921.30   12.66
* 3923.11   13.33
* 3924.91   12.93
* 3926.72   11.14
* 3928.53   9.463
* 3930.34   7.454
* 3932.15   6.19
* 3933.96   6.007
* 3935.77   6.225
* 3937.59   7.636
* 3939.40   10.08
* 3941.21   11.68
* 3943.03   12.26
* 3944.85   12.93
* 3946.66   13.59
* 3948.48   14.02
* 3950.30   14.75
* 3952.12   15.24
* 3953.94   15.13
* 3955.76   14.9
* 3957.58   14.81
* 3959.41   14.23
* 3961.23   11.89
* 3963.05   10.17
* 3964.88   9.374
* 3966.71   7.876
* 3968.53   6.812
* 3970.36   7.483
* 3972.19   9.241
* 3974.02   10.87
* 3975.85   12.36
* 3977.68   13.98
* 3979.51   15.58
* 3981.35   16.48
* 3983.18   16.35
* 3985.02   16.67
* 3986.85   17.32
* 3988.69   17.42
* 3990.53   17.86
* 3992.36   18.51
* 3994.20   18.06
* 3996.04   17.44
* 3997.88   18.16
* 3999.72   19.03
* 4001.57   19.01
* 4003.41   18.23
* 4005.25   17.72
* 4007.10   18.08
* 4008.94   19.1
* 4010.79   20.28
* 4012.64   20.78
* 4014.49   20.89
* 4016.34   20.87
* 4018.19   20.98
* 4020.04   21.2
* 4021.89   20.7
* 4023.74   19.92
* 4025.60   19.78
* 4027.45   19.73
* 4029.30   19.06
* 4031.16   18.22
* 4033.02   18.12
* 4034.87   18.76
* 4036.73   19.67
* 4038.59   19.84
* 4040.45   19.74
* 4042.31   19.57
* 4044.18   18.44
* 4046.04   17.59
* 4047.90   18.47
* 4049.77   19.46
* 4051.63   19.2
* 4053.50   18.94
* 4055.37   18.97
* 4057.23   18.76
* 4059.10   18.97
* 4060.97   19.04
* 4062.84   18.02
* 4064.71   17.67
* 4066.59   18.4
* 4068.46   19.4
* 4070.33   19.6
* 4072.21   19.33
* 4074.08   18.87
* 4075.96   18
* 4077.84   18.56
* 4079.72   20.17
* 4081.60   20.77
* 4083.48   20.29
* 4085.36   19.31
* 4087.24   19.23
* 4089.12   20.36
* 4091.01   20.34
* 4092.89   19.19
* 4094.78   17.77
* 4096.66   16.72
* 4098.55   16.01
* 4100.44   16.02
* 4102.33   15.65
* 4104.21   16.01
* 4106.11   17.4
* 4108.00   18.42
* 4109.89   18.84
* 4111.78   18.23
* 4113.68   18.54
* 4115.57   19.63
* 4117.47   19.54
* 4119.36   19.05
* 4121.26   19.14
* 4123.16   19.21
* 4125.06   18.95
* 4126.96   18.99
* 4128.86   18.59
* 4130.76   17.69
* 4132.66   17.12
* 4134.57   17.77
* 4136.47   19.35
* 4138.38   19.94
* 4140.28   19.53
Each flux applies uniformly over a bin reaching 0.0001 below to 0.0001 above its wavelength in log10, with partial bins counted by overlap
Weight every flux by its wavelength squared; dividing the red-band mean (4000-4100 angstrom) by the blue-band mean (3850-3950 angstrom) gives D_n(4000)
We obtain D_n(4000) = 1.70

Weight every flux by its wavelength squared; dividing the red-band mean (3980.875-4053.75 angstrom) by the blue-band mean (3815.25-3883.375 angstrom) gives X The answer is 1.9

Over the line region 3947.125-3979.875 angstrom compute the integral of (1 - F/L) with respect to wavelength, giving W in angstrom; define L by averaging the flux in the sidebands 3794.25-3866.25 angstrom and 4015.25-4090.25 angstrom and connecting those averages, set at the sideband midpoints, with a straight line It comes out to 7.8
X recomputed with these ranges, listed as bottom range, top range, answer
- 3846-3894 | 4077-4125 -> 1.72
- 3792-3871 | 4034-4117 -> 1.92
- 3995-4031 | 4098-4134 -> 0.98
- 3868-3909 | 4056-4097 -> 1.67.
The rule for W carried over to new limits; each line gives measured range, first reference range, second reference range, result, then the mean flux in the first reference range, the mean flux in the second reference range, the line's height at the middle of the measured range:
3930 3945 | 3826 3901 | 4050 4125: 5.5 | 11.4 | 18.7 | 13.8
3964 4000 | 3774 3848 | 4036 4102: 4.5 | 11.1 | 18.8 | 16.2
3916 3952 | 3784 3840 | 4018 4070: 9.3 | 10.7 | 19.1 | 15.1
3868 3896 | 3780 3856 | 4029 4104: 2.0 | 11.1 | 18.7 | 13.1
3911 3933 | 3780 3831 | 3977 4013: 4.5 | 11.5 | 17.8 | 15.3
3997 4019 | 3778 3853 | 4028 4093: -2.6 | 11.1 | 19.1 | 17.4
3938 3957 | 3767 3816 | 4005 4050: 4.1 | 12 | 19.5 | 17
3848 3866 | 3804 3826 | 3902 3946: -0.6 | 11.8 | 11.7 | 11.7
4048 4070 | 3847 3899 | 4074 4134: -1.9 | 12.3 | 18.5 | 17.3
